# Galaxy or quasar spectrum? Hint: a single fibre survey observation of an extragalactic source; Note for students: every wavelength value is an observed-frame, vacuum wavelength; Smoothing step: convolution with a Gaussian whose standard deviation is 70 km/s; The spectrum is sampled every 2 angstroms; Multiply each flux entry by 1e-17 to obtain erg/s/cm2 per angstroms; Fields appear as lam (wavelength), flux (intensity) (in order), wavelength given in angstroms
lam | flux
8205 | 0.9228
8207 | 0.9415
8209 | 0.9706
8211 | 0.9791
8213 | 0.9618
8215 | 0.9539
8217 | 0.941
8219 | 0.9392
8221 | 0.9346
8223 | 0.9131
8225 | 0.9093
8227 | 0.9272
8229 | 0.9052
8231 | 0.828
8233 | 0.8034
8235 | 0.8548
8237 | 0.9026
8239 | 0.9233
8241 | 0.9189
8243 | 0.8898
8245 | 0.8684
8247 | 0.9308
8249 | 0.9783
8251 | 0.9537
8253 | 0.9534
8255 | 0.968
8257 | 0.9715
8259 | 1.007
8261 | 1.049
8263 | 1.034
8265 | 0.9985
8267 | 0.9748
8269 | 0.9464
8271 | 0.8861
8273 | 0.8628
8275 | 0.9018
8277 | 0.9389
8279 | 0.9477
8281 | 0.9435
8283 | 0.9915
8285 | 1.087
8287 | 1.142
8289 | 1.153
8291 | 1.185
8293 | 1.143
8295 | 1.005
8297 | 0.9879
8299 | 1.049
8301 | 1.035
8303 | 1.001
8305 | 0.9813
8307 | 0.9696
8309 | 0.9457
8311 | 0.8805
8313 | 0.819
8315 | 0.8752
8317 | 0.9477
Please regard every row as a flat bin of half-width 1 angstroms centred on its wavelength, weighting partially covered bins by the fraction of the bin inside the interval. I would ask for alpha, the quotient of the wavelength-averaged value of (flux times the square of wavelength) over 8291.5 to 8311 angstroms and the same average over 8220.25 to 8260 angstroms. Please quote 1.1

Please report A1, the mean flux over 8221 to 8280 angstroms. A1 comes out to 0.929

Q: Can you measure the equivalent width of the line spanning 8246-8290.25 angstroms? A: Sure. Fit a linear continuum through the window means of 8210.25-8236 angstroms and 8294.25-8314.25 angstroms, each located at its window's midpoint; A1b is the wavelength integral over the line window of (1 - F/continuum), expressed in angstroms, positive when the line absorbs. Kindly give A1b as -2.0 angstroms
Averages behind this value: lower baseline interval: 0.911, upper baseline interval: 0.966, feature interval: 0.984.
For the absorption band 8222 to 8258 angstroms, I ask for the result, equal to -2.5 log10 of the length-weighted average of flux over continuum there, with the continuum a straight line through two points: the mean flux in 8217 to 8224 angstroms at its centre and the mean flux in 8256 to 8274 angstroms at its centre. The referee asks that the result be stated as 0.04 mag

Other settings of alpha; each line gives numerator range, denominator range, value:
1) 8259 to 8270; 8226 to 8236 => 1.17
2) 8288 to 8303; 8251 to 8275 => 1.12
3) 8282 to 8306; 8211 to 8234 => 1.18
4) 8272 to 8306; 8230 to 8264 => 1.11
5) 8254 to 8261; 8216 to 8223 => 1.07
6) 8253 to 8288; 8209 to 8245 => 1.09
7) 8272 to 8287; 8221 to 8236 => 1.11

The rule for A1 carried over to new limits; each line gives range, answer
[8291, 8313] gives 1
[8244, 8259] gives 0.95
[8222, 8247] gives 0.889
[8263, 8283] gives 0.941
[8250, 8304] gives 1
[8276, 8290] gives 1.03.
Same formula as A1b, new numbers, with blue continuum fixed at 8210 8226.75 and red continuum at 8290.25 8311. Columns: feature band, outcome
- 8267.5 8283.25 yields 1.12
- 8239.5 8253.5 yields 0.61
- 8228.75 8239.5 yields 1.03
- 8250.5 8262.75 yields -0.12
